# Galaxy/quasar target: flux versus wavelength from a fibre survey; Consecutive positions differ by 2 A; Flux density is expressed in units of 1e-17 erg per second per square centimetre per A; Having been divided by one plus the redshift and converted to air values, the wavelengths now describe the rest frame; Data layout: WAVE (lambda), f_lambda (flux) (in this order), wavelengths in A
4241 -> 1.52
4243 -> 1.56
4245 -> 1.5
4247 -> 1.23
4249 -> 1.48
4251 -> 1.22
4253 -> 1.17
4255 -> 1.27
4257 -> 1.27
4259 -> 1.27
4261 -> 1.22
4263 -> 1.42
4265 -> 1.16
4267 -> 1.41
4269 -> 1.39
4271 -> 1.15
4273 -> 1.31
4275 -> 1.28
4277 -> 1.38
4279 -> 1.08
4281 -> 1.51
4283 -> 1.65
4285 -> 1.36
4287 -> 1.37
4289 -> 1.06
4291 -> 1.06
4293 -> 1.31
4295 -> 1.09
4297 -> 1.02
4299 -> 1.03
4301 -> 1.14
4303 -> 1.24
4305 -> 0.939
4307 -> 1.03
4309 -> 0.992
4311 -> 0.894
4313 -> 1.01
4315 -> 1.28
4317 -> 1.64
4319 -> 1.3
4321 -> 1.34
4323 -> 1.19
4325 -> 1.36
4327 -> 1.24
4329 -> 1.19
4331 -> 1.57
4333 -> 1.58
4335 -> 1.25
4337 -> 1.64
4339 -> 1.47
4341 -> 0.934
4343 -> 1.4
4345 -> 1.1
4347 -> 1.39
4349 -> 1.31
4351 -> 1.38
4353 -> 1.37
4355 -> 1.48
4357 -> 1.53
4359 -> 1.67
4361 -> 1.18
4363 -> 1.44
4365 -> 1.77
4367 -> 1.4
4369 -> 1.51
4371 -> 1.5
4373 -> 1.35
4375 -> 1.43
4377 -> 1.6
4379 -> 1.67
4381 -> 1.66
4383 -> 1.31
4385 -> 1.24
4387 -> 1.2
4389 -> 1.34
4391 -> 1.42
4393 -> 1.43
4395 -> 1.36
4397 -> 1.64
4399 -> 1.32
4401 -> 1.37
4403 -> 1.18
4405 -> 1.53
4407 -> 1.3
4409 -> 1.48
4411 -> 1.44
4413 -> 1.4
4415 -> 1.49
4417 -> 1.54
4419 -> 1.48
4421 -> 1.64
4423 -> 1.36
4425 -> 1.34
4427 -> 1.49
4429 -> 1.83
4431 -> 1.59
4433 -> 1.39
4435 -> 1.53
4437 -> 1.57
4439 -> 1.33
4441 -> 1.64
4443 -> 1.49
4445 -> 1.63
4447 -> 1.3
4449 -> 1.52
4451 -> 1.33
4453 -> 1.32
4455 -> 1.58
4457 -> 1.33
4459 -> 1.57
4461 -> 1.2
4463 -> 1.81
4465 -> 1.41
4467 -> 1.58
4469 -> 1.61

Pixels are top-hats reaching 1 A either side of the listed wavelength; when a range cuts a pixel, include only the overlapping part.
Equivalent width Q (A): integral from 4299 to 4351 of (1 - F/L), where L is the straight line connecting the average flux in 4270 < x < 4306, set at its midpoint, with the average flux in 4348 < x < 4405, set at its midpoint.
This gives 2.2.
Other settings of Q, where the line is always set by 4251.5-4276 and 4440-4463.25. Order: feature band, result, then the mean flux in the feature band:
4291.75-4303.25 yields 1.6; 1.13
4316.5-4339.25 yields -0.8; 1.39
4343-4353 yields 0.4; 1.31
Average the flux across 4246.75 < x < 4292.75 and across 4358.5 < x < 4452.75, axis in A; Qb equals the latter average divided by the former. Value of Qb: 1.13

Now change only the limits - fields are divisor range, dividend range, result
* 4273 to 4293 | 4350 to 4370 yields 1.13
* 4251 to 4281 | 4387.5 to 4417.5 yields 1.10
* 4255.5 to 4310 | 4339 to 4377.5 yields 1.15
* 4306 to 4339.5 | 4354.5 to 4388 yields 1.14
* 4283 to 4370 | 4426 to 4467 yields 1.16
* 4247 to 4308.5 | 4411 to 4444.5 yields 1.21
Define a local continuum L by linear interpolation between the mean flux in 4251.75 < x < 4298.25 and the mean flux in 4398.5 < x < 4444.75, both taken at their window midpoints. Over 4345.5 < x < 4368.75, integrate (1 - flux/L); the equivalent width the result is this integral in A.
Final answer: -1.0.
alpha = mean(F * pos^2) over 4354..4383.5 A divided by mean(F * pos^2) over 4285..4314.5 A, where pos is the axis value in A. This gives 1.4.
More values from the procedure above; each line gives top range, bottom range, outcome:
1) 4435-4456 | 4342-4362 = 1.11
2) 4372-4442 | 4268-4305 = 1.24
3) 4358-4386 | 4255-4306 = 1.24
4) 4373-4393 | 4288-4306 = 1.35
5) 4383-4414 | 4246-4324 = 1.17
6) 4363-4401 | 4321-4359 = 1.08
